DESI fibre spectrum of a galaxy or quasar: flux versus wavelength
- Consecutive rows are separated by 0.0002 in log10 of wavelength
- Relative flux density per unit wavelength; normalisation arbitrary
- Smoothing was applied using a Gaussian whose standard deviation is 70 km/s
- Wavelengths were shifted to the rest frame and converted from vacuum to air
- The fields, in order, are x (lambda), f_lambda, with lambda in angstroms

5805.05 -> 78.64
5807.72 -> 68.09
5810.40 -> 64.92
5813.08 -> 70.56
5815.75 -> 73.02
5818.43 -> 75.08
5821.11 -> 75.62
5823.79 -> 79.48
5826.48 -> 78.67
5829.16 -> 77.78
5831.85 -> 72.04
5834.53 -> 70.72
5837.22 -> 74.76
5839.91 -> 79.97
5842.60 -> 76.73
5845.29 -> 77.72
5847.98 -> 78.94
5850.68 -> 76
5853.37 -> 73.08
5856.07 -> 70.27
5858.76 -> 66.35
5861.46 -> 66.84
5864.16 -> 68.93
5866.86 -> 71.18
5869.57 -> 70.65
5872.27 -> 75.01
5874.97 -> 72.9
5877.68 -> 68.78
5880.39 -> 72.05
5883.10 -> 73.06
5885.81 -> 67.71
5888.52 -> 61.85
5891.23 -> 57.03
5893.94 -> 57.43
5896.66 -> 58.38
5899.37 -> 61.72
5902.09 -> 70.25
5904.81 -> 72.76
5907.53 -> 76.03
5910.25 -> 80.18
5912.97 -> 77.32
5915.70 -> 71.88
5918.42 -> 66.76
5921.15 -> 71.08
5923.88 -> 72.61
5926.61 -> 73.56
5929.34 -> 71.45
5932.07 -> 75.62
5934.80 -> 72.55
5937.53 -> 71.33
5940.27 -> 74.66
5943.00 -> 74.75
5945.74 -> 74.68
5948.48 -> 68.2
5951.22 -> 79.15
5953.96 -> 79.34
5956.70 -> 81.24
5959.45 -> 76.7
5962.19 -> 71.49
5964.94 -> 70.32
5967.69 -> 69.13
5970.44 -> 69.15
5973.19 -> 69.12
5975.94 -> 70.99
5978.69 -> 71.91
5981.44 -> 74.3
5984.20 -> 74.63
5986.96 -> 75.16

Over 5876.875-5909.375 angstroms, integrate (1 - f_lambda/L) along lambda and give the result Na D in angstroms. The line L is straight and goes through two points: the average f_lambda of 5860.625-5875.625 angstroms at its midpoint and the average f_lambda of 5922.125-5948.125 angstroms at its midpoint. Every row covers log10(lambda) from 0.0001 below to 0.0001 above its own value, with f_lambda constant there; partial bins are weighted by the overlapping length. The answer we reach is 2.4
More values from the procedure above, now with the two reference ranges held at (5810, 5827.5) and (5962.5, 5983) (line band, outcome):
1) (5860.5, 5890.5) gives 1.4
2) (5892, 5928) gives 1.2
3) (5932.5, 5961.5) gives -1.6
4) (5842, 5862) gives 0.0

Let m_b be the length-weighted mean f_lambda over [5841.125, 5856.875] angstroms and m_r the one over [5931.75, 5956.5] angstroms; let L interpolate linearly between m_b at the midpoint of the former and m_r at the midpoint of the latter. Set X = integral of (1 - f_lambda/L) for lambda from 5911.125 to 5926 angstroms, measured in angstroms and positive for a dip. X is 0.5 angstroms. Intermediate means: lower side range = 75.7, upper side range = 74.8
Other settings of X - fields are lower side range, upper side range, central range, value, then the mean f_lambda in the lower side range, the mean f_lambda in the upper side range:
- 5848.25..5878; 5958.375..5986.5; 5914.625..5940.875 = -0.2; 71.3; 71.8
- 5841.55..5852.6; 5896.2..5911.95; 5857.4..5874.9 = 1.1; 77.2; 70.7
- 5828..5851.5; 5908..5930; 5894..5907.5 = 1.4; 76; 73.3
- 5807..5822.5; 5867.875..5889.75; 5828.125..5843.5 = -0.9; 71.4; 70.3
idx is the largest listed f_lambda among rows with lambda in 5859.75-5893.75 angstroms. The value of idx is 75.01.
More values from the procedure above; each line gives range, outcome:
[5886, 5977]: 81.24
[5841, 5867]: 78.94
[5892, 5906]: 72.76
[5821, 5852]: 79.97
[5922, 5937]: 75.62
